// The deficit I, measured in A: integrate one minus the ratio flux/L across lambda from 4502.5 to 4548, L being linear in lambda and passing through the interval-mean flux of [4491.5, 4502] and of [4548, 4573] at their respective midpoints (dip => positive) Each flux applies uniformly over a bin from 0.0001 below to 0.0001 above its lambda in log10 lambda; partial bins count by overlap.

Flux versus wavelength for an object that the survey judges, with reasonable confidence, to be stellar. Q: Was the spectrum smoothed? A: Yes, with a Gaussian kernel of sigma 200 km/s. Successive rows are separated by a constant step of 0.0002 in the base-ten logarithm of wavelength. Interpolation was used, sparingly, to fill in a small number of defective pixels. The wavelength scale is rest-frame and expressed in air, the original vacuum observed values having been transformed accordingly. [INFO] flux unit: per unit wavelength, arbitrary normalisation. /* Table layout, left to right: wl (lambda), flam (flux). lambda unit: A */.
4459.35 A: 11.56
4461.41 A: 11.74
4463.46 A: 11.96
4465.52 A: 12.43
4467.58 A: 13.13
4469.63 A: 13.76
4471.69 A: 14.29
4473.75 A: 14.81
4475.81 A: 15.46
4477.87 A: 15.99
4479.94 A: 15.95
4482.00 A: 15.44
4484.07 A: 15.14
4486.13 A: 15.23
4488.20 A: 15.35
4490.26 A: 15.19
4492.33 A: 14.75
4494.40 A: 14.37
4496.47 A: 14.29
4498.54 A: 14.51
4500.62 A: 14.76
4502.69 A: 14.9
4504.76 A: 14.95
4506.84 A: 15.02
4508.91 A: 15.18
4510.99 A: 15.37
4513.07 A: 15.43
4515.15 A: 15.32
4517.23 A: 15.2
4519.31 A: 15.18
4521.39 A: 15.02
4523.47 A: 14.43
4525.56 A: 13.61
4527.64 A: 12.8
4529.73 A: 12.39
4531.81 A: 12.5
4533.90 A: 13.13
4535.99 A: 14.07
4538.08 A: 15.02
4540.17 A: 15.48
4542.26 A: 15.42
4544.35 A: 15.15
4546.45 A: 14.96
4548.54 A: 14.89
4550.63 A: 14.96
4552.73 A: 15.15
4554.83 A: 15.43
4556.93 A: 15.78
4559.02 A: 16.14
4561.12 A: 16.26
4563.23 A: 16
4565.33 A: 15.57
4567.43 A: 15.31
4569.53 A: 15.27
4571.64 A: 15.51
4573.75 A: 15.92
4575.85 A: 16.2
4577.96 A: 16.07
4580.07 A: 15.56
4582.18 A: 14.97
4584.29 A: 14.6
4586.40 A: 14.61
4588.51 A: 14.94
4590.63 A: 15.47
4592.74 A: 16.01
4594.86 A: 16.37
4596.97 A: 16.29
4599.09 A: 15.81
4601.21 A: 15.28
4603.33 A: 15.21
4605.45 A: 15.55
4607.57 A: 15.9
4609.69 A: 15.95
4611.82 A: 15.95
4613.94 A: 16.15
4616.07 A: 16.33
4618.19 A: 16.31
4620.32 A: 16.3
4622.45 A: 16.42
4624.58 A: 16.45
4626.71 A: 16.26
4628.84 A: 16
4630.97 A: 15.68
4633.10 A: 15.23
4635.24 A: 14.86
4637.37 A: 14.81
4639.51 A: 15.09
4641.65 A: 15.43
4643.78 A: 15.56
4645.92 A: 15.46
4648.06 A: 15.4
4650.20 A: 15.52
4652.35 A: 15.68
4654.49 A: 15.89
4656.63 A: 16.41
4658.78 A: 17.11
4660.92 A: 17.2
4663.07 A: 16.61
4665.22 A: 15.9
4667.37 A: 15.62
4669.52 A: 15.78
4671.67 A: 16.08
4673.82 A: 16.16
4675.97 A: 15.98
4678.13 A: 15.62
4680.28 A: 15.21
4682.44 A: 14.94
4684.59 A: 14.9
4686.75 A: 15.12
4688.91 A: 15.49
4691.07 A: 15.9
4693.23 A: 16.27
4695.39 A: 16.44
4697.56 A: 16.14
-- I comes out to 1.3 A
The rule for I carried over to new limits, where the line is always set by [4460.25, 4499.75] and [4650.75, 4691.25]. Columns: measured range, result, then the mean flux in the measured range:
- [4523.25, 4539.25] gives 1.44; 13.5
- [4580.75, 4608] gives -0.31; 15.5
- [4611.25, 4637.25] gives -0.75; 16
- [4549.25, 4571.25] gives -0.82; 15.6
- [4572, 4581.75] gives -0.45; 15.8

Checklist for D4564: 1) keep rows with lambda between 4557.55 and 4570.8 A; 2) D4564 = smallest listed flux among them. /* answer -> 15.27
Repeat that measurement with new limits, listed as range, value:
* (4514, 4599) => 12.39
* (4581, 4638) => 14.6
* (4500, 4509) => 14.76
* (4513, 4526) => 13.61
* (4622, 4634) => 15.23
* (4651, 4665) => 15.68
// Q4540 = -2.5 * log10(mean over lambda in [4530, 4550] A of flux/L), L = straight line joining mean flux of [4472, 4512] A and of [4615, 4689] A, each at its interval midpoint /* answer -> 0.06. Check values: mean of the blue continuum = 15.1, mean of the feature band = 14.4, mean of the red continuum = 15.8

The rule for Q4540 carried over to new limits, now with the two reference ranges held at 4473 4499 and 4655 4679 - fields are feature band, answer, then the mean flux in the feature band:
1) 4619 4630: -0.021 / 16.3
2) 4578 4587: 0.044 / 15.1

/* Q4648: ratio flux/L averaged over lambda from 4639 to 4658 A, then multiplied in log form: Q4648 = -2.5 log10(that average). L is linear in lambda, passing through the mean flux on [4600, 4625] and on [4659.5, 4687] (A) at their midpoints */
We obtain 0.016 mag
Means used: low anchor 16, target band 15.6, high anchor 15.8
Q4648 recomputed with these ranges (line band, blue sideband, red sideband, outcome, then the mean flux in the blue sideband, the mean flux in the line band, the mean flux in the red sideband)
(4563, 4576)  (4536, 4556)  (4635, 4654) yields -0.03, 15.1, 15.6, 15.4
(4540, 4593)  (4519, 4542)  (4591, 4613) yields -0.04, 14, 15.4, 15.8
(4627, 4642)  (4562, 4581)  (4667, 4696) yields 0.02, 15.7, 15.3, 15.7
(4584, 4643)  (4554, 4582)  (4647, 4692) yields 0.01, 15.7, 15.7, 15.8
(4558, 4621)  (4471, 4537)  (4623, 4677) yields -0.02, 14.7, 15.7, 15.9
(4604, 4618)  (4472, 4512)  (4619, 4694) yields -0.03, 15.1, 16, 15.8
